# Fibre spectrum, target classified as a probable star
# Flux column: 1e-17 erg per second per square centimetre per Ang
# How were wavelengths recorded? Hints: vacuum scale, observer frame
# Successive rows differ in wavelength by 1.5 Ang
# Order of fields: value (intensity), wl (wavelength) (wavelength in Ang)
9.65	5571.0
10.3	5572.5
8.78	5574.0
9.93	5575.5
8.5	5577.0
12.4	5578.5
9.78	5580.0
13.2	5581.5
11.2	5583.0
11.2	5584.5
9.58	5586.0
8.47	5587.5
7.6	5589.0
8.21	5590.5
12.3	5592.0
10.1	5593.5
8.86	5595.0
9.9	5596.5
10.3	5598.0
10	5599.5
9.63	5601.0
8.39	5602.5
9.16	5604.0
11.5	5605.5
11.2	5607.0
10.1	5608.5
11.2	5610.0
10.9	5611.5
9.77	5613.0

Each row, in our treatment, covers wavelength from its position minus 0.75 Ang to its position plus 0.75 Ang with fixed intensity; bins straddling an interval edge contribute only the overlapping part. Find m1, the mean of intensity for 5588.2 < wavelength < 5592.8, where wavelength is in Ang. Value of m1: 9.37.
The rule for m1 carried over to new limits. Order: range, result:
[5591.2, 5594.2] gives 11.2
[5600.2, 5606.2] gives 9.66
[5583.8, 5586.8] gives 10.3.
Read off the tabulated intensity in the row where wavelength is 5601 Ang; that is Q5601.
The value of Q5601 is 9.63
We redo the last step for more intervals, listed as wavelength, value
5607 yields 11.2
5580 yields 9.78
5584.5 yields 11.2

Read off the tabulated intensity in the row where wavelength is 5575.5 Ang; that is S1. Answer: 9.93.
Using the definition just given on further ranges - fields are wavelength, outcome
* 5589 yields 7.6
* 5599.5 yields 10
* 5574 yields 8.78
